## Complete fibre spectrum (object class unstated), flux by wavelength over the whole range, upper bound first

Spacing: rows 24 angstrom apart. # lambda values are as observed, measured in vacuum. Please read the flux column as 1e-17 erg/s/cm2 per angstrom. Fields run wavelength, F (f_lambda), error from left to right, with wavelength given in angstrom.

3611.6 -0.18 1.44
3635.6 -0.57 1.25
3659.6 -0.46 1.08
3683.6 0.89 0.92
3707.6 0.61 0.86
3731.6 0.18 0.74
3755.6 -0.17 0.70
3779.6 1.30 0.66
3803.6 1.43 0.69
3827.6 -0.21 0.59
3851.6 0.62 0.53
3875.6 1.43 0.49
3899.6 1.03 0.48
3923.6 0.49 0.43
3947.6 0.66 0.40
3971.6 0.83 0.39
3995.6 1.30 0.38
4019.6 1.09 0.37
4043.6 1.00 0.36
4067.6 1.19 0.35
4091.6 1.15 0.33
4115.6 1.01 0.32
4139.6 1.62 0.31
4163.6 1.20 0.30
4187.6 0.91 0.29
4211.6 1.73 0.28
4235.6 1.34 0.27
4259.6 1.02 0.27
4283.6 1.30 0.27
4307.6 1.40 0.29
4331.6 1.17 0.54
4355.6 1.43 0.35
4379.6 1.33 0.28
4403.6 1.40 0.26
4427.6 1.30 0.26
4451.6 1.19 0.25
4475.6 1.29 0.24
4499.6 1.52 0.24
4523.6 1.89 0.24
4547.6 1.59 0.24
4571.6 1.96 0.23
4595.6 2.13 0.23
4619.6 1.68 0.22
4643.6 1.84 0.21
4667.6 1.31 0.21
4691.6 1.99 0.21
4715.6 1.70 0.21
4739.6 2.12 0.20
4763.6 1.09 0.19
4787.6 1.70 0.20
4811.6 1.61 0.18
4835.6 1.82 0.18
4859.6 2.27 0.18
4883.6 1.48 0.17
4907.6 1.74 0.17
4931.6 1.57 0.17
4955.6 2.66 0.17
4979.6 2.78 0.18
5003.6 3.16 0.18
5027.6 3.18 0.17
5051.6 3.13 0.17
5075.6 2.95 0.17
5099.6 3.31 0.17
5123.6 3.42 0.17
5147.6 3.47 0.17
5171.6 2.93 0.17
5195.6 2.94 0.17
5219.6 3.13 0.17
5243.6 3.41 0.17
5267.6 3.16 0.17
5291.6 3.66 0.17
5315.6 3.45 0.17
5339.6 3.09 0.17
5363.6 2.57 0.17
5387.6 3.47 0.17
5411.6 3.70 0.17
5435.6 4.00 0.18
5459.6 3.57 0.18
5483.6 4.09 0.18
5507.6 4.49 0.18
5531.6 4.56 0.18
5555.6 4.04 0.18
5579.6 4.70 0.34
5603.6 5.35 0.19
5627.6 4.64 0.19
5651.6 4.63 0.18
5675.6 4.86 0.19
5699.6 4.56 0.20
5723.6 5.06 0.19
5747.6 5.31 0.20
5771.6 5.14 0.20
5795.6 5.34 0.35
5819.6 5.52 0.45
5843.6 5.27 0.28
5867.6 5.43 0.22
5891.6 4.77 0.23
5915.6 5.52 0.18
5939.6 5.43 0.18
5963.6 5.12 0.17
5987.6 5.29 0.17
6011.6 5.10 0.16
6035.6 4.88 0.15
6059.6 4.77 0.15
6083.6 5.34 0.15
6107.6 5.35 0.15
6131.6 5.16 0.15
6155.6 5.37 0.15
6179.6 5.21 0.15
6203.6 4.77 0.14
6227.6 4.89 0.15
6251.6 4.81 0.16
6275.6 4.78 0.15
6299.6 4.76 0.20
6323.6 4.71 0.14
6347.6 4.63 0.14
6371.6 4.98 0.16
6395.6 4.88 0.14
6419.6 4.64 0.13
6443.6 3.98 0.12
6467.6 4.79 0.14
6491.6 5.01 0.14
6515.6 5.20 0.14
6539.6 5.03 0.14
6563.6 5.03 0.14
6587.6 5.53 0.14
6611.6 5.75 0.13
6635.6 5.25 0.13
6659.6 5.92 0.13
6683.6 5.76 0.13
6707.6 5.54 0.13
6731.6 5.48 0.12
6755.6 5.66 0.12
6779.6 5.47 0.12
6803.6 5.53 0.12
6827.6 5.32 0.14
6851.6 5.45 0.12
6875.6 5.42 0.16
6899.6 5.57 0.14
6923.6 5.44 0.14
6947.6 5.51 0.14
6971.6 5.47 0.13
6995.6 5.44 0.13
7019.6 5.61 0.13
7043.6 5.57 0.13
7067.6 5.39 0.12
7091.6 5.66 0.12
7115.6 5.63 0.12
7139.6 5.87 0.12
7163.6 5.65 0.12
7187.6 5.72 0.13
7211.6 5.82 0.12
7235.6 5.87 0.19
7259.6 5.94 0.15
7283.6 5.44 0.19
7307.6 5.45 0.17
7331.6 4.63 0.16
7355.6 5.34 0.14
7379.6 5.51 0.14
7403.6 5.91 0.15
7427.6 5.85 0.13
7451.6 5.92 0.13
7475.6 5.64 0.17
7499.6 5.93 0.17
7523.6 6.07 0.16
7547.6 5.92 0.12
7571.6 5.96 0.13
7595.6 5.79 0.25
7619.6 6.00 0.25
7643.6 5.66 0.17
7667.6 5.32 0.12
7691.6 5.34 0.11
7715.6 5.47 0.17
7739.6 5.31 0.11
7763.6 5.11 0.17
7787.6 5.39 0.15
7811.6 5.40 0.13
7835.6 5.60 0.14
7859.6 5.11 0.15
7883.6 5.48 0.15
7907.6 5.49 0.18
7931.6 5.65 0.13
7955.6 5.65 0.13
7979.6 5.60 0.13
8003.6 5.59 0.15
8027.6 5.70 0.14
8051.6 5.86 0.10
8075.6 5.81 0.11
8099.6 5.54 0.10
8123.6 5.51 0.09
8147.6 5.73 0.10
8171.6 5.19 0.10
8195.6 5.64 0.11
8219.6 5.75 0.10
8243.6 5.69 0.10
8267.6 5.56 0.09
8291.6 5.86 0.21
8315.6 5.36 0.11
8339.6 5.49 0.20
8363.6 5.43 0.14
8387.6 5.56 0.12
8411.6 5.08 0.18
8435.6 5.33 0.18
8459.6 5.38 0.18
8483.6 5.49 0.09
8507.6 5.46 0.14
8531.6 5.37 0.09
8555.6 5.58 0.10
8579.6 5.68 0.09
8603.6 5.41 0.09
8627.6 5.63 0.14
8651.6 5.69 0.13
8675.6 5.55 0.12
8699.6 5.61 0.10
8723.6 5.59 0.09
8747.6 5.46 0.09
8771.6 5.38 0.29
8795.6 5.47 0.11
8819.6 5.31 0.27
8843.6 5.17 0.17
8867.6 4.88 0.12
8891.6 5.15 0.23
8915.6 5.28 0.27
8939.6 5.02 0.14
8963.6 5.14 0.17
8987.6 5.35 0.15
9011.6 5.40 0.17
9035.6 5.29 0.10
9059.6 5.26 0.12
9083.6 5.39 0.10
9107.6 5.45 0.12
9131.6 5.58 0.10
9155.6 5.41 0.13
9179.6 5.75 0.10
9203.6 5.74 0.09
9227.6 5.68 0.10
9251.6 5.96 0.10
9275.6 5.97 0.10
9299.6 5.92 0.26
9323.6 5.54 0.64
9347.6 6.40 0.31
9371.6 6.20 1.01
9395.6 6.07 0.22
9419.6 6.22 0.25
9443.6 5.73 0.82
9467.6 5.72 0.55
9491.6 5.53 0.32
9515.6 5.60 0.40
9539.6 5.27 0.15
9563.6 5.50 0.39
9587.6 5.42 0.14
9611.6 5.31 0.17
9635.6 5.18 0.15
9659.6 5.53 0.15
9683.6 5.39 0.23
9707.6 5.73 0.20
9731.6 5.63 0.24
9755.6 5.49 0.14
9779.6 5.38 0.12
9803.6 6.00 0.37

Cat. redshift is 0.244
